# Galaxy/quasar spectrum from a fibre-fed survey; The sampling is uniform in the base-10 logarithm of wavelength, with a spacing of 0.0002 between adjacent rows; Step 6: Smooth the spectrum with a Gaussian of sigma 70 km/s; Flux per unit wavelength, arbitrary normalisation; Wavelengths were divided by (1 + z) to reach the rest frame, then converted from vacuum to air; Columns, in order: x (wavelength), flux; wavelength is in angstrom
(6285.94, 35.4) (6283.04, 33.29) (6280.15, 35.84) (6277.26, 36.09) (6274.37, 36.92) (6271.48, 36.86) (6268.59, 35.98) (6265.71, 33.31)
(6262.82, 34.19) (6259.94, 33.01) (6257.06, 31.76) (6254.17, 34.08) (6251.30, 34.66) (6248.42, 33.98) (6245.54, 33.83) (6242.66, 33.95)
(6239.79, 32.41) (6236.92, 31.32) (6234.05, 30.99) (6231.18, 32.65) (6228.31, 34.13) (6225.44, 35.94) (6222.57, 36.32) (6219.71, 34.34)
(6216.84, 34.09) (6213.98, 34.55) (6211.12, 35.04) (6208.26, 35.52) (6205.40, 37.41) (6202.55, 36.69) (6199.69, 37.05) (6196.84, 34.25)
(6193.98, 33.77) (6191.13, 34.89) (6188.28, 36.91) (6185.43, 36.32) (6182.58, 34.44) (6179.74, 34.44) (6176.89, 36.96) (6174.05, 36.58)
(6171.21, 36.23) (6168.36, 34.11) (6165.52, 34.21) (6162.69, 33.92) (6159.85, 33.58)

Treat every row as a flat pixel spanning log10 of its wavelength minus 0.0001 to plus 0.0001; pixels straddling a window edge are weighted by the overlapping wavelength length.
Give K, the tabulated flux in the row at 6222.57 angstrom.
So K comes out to 36.32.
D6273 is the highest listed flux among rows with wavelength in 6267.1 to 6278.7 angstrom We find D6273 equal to 36.92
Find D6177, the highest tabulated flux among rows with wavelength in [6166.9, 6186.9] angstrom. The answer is 36.96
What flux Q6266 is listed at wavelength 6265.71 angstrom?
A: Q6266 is 33.31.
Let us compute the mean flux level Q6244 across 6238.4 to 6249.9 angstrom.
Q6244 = 33.5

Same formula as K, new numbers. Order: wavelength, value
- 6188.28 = 36.91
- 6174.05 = 36.58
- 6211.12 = 35.04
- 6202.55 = 36.69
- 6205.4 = 37.41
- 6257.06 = 31.76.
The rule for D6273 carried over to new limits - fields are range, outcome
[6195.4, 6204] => 37.05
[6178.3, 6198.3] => 36.91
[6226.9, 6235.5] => 34.13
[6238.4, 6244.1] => 33.95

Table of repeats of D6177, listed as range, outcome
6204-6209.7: 37.41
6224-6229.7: 35.94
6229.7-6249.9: 33.98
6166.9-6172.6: 36.23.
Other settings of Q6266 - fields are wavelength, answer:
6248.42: 33.98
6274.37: 36.92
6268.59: 35.98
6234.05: 30.99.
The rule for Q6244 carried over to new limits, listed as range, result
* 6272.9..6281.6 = 36.3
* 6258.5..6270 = 34.1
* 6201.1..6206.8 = 37.1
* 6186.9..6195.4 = 35.2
